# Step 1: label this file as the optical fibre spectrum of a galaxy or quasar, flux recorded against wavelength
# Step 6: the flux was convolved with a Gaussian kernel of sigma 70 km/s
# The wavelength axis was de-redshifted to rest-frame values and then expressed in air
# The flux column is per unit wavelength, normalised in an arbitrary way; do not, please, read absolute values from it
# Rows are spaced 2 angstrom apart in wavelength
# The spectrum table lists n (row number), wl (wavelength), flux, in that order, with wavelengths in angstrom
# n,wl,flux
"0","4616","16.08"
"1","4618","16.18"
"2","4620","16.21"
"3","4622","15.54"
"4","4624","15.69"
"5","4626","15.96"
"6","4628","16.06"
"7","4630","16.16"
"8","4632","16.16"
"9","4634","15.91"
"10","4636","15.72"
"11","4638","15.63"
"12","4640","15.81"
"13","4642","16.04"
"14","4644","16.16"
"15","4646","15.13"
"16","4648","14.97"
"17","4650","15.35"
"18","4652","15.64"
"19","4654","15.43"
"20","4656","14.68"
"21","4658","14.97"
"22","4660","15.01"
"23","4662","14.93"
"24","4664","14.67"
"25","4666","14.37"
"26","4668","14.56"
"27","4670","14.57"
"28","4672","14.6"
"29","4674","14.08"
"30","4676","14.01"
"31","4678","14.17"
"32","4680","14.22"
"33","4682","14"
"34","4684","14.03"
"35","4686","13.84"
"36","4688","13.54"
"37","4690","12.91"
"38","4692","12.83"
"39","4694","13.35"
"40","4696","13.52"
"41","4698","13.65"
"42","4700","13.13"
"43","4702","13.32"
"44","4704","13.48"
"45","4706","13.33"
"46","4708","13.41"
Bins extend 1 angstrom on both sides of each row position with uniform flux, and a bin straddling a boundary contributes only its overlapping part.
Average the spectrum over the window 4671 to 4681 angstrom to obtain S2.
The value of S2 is 14.2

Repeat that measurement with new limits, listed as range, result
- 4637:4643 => 15.8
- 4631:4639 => 15.9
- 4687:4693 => 13.1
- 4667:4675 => 14.5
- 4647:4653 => 15.3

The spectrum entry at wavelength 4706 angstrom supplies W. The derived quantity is 13.33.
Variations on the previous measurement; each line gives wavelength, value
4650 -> 15.35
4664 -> 14.67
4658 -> 14.97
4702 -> 13.32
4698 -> 13.65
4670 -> 14.57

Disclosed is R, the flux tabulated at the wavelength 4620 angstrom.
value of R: 16.21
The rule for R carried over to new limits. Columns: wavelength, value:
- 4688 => 13.54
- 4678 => 14.17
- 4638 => 15.63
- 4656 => 14.68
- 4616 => 16.08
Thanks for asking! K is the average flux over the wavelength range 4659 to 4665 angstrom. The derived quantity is 14.9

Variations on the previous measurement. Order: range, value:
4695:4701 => 13.4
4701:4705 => 13.4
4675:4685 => 14.1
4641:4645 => 16.1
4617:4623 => 16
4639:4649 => 15.6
